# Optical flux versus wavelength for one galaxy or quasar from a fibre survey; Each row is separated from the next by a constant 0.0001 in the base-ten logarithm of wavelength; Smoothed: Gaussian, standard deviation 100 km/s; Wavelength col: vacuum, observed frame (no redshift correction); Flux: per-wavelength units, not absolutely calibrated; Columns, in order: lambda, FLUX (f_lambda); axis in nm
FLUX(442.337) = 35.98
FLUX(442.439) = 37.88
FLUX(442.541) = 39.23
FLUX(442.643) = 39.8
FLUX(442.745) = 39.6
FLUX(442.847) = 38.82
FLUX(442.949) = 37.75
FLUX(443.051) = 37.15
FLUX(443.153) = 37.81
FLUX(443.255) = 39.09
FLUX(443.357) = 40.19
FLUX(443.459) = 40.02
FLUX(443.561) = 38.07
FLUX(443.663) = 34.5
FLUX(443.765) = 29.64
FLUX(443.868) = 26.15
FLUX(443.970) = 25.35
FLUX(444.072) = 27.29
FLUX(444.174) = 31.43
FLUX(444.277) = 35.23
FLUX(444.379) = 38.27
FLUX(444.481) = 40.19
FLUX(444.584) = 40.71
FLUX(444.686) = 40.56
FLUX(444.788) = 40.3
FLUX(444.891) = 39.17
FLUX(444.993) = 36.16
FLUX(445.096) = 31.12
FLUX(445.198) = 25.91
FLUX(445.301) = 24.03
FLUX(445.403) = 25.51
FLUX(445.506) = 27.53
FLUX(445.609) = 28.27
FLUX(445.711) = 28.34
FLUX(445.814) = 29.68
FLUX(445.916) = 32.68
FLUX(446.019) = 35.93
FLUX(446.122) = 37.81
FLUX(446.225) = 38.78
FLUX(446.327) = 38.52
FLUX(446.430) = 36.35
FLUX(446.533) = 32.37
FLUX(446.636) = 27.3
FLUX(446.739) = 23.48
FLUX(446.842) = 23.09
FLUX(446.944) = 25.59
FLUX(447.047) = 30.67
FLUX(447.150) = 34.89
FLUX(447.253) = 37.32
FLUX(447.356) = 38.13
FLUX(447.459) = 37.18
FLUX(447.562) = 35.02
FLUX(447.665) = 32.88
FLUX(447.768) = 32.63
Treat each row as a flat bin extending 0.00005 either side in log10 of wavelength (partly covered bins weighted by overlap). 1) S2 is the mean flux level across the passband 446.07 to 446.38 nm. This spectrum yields 38.4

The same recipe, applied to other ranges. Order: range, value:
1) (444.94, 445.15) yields 33.6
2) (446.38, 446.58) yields 34.4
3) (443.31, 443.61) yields 39.5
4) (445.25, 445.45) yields 24.8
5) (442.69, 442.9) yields 39.2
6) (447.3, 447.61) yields 36.8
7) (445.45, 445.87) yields 28.5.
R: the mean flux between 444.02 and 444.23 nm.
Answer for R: 29.4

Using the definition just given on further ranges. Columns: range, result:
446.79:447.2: 28.6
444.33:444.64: 39.8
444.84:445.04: 37.8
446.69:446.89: 23.3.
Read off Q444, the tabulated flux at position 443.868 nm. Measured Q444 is 26.15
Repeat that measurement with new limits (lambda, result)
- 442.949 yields 37.75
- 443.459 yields 40.02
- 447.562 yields 35.02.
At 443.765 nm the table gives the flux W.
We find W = 29.64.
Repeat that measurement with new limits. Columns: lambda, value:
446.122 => 37.81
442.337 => 35.98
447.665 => 32.88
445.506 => 27.53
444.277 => 35.23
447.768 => 32.63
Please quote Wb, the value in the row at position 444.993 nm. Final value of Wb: 36.16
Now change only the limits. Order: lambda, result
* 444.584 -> 40.71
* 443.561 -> 38.07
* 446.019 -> 35.93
